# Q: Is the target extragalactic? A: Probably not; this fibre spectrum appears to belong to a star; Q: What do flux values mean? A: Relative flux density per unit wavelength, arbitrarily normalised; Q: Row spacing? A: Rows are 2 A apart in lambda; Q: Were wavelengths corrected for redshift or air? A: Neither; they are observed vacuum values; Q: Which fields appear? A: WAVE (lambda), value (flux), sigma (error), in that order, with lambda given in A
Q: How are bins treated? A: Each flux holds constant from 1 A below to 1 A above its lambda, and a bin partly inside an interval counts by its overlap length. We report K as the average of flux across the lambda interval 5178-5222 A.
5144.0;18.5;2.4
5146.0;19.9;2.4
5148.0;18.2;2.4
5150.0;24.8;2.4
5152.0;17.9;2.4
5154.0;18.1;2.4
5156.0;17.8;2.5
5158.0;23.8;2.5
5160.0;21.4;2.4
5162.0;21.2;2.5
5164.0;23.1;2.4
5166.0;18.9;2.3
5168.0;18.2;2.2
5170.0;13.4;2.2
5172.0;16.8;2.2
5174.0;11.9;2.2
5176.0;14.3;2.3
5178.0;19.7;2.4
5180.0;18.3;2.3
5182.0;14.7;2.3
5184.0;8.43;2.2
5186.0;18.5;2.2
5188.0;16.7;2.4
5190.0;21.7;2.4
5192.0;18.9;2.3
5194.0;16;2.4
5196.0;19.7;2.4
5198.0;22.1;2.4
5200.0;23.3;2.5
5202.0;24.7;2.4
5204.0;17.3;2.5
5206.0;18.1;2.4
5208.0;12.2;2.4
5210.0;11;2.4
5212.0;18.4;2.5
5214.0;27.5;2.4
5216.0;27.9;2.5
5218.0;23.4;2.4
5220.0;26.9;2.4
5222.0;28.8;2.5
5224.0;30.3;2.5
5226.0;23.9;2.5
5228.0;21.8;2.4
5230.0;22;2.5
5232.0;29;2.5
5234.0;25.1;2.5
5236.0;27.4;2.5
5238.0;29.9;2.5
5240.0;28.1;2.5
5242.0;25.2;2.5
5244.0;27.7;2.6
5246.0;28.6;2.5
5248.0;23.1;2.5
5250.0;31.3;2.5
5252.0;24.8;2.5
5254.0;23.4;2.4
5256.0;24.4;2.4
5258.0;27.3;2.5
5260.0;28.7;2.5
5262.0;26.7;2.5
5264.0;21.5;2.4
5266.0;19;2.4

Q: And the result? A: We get 19.5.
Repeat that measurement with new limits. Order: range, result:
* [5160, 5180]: 17.7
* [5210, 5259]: 25.8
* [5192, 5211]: 18.3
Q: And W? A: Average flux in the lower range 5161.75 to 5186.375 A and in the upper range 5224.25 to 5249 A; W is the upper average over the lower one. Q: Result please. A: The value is 1.58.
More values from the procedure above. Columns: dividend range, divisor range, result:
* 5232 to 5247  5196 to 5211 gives 1.49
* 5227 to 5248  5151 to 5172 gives 1.37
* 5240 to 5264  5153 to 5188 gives 1.50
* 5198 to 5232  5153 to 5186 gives 1.29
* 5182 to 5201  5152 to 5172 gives 0.94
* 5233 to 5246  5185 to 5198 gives 1.45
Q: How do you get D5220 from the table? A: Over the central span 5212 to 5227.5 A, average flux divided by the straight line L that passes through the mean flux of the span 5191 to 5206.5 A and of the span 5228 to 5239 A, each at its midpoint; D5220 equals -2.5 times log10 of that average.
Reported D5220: -0.11 mag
